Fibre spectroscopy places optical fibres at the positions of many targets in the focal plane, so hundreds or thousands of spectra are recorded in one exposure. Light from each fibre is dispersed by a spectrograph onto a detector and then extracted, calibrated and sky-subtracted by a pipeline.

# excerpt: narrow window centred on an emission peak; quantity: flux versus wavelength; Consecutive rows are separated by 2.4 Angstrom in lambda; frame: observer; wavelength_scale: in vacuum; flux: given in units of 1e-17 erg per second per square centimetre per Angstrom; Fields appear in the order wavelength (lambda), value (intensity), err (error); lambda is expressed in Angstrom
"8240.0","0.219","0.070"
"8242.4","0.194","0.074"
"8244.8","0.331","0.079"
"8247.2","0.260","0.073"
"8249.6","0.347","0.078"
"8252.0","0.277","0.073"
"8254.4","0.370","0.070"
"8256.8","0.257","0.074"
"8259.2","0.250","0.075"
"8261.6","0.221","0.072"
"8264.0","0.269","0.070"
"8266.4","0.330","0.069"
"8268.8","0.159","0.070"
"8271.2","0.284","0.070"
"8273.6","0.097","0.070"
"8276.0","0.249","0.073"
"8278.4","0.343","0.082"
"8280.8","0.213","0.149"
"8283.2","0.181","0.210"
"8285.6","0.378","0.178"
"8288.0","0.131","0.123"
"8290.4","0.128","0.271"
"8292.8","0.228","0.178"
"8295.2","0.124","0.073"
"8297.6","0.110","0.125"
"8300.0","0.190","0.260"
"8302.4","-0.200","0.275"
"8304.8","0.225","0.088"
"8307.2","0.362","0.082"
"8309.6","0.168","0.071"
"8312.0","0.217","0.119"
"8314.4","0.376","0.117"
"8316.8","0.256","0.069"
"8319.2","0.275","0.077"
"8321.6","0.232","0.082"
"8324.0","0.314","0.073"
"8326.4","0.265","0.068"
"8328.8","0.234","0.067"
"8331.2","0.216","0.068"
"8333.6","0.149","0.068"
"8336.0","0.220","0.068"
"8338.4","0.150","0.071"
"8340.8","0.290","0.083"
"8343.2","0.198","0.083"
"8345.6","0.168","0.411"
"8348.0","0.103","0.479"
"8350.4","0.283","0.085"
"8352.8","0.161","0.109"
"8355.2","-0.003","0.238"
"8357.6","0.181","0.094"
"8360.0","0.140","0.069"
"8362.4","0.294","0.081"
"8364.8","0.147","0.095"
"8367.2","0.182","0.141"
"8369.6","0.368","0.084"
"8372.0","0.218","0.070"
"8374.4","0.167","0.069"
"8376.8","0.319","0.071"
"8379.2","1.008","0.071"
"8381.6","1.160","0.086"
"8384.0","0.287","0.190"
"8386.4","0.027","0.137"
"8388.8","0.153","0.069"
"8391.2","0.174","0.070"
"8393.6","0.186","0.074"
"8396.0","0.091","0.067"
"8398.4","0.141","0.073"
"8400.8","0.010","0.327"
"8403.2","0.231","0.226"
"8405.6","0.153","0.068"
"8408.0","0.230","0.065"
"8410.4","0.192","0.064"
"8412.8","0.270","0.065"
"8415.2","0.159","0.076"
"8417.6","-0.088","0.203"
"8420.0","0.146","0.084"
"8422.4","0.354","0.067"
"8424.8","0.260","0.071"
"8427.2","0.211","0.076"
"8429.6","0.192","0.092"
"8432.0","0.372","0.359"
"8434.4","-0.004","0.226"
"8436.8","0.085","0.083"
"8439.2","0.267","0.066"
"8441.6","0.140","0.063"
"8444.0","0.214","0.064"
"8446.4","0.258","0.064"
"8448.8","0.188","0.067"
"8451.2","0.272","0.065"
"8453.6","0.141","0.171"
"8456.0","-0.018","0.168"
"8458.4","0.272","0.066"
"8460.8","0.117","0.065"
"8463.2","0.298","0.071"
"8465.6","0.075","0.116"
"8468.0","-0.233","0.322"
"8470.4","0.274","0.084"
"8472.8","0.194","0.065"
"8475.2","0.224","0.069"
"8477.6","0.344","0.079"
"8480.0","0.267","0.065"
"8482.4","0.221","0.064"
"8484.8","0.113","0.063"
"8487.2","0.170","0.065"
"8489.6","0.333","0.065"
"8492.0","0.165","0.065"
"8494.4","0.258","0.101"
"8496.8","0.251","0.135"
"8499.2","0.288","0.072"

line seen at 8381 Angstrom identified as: H-beta 4861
